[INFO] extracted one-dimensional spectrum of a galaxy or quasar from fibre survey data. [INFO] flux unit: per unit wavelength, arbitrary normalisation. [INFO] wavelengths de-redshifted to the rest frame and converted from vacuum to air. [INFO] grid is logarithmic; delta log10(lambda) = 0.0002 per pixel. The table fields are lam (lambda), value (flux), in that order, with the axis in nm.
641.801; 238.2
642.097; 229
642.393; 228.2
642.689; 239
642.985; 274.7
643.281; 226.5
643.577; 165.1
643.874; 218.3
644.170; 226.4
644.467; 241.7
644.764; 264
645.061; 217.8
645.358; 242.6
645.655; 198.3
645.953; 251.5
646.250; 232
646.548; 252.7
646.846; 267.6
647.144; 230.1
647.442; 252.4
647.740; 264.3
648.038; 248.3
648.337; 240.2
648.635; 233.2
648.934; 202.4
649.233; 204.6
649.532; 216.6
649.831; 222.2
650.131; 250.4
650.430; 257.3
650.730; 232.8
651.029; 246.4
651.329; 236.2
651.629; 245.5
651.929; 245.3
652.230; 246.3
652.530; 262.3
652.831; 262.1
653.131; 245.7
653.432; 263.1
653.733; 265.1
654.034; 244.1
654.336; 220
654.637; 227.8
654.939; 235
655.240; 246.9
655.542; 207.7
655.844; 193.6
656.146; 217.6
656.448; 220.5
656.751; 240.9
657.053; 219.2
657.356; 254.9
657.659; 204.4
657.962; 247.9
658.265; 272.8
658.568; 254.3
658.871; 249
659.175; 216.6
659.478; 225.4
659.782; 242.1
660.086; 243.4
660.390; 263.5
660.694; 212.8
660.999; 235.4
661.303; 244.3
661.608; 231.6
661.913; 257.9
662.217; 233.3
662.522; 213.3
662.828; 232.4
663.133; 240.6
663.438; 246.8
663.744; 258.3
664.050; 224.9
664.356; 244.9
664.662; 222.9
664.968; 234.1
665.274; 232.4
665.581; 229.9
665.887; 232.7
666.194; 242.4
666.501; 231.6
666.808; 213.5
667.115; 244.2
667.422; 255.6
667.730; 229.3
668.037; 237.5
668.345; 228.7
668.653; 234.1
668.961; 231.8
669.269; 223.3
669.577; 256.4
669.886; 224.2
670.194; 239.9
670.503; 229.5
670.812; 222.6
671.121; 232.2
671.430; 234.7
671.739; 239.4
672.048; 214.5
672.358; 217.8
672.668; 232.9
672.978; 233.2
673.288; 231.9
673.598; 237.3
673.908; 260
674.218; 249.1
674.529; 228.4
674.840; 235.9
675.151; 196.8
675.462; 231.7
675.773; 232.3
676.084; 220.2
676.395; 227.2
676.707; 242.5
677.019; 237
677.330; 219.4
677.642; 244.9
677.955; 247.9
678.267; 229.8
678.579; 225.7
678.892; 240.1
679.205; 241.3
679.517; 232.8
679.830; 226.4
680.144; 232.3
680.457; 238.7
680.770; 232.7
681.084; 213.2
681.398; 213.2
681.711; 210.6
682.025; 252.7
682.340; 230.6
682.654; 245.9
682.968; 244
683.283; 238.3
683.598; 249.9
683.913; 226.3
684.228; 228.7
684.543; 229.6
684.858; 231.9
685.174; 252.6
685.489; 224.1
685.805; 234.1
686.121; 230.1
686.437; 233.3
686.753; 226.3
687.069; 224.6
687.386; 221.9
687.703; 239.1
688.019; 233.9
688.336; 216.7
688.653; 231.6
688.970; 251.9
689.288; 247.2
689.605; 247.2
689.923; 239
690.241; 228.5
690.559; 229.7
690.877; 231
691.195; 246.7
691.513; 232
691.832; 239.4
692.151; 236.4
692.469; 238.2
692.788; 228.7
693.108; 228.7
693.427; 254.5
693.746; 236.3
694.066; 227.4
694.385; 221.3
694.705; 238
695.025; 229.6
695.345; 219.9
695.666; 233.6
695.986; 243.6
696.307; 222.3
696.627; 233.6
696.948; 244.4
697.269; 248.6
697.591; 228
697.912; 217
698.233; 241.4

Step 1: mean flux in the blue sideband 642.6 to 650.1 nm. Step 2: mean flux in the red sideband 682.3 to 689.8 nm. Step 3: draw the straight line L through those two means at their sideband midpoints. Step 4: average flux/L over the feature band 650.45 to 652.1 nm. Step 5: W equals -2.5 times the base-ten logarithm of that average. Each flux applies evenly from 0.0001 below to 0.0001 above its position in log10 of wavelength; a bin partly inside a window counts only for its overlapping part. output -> -0.040 mag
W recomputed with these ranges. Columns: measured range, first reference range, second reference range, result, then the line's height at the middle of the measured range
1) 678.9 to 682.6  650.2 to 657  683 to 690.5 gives 0.02 mag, 235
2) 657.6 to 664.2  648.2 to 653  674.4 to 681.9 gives -0.02 mag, 235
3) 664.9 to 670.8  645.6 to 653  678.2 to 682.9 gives 0.01 mag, 235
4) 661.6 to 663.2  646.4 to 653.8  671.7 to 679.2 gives 0.01 mag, 238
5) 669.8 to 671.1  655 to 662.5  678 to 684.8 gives 0.02 mag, 234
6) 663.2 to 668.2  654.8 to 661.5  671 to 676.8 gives -0.02 mag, 233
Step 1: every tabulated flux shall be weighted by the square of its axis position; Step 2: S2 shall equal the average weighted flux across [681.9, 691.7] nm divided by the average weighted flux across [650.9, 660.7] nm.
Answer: 1.1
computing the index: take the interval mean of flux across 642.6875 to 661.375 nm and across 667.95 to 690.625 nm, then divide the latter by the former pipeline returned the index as 0.98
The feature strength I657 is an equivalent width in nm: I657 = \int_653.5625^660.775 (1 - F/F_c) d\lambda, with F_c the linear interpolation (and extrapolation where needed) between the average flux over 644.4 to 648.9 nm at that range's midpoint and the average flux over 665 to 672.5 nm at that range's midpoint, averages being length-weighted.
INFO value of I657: 0.08 nm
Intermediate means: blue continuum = 241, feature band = 235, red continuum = 232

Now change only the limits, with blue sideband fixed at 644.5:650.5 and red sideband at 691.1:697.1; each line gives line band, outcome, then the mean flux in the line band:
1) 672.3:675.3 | 0.03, 233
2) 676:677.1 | 0.02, 232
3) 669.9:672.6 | 0.08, 229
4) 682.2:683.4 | -0.02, 240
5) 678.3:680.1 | 0.02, 233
